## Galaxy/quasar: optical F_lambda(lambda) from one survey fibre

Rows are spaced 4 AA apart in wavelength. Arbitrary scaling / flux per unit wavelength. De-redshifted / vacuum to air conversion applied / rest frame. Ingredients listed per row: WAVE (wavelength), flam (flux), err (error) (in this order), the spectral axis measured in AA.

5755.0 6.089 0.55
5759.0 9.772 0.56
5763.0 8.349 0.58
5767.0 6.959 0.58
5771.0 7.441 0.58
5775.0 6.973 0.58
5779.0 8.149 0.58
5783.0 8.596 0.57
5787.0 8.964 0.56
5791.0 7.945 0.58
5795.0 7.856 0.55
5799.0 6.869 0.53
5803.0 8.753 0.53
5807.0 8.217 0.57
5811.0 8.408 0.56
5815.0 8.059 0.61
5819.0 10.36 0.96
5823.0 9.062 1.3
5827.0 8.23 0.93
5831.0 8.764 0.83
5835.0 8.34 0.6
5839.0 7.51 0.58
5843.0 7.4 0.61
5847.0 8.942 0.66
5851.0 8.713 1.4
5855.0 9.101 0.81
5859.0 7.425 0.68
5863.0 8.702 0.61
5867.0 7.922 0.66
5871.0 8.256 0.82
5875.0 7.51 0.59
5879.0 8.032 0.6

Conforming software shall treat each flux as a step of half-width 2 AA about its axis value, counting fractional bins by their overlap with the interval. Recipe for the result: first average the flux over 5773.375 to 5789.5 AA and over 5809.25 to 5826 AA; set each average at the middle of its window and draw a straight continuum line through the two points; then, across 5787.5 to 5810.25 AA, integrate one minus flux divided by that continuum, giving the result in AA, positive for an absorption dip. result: 1.4 AA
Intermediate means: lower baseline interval 8.19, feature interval 8.02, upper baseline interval 8.94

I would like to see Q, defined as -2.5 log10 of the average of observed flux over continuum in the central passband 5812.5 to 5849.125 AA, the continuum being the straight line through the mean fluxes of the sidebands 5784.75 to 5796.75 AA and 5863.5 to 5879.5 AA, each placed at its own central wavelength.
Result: -0.05 mag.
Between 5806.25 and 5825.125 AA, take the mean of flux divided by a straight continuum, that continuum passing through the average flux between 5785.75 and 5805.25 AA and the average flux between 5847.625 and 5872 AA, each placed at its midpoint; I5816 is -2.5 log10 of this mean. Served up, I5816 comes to -0.09 mag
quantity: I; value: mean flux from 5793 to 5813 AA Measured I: 8.02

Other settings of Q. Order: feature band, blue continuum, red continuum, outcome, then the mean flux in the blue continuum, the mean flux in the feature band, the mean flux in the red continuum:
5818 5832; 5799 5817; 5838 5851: -0.11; 8.19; 9.04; 8.1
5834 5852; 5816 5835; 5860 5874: 0.06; 8.97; 8.14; 8.18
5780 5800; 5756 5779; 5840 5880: -0.03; 7.84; 8.11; 8.19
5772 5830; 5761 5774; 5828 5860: -0.06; 7.54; 8.31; 8.3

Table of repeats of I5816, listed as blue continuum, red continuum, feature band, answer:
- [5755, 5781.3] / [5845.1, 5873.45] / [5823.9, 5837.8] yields -0.028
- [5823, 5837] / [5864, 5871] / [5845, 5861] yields -0.033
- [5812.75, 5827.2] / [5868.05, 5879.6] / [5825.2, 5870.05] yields 0.021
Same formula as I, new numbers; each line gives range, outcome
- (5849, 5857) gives 8.91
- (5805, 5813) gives 8.31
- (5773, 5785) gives 7.91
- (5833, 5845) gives 7.75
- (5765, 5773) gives 7.2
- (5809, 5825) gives 8.97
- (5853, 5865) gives 8.41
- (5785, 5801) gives 7.91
